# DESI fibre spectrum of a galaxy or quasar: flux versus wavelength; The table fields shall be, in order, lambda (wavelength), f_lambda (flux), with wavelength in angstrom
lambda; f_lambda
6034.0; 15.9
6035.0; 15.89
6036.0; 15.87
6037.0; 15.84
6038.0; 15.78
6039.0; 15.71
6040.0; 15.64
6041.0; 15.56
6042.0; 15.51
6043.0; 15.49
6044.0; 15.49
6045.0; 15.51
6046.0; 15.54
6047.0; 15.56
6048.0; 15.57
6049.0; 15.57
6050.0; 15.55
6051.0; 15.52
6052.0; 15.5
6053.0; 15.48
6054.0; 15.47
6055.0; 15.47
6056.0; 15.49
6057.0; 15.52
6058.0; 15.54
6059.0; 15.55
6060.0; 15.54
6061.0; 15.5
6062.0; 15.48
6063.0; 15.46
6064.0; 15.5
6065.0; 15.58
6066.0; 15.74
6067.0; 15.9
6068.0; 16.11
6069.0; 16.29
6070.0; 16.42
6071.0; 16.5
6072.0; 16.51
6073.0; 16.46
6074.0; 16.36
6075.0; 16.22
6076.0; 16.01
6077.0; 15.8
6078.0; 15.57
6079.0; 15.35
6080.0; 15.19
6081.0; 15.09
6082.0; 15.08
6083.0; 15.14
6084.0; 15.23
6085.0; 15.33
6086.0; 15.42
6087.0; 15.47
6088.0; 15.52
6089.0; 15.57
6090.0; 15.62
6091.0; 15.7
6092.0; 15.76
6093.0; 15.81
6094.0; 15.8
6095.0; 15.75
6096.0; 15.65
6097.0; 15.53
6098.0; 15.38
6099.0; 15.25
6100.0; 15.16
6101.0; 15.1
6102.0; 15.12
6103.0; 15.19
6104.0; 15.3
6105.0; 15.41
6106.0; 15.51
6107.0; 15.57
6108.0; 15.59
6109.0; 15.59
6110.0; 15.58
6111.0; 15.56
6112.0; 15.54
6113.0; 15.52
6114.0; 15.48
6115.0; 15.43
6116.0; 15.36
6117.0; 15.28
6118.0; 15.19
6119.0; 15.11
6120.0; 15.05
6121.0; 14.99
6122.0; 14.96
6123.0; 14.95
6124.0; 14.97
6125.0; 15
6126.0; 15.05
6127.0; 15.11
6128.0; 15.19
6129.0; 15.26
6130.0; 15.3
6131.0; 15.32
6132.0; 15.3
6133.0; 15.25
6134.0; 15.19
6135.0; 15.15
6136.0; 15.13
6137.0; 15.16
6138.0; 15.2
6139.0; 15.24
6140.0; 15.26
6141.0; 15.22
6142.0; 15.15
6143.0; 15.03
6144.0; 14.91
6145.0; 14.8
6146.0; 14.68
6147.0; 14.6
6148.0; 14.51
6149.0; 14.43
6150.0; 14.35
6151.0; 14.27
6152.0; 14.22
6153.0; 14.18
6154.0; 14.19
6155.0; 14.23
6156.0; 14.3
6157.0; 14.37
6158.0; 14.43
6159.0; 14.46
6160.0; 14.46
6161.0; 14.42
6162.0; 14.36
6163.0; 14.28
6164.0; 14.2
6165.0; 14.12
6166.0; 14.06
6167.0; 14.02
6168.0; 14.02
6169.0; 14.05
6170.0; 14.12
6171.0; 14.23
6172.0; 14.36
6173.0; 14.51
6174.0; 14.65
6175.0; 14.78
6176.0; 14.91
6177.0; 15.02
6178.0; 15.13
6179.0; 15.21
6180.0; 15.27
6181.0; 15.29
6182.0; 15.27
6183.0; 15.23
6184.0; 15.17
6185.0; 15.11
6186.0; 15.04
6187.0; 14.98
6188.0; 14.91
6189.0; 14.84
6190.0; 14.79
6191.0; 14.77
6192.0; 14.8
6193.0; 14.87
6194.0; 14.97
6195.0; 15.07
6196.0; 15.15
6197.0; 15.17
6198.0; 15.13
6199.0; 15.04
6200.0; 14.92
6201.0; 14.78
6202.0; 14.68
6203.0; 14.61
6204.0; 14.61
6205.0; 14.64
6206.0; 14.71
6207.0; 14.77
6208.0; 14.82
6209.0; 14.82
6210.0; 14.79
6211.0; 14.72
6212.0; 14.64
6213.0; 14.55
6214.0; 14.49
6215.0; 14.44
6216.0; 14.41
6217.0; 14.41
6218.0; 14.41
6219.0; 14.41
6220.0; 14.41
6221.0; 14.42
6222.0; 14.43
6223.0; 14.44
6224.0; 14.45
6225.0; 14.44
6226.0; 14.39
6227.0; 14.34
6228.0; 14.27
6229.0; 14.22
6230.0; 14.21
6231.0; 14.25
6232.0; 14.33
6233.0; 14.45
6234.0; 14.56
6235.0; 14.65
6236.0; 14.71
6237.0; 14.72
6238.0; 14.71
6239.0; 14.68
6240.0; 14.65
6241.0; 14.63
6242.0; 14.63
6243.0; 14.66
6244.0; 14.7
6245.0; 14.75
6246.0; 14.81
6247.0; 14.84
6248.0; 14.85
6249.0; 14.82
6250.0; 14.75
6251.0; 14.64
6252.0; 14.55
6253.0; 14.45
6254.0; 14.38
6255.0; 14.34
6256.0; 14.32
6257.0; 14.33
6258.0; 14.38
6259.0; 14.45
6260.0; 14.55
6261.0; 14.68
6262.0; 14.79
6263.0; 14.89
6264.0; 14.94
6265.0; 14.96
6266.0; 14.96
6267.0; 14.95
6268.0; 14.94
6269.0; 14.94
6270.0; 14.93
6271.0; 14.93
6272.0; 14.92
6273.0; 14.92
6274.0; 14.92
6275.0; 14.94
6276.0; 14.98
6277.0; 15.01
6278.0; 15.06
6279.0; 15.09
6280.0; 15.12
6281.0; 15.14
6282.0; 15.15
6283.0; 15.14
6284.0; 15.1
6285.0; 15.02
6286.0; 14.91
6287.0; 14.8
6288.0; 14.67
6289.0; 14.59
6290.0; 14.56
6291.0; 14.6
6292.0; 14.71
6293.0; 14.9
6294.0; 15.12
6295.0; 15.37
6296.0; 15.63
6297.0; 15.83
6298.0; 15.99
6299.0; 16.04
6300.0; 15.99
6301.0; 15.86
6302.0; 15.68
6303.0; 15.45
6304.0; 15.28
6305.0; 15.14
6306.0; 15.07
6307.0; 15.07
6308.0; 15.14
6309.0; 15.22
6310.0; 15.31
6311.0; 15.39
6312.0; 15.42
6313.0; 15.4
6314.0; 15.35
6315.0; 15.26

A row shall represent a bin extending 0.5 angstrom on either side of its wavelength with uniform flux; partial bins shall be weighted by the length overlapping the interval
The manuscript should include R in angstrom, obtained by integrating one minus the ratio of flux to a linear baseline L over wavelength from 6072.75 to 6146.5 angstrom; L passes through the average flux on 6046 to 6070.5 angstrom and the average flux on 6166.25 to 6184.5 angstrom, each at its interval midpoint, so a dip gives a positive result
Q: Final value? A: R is -0.56 angstrom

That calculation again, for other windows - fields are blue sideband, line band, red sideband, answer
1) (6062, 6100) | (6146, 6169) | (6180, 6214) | 1.32 angstrom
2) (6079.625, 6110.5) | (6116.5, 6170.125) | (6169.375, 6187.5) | 1.35 angstrom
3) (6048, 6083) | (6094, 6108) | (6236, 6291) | 0.13 angstrom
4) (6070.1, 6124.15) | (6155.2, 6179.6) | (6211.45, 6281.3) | 1.07 angstrom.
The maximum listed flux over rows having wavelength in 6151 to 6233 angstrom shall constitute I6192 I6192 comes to 15.29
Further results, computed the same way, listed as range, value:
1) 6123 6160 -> 15.32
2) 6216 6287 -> 15.15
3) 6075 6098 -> 16.22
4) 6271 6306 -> 16.04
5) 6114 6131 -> 15.48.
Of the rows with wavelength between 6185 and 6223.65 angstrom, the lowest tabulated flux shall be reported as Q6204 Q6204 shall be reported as 14.41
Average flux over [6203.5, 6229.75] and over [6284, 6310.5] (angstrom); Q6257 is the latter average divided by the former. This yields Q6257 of 1.05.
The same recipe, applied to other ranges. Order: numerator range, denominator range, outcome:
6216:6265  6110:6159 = 0.97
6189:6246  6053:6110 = 0.94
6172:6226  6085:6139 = 0.96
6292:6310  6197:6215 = 1.05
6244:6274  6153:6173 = 1.03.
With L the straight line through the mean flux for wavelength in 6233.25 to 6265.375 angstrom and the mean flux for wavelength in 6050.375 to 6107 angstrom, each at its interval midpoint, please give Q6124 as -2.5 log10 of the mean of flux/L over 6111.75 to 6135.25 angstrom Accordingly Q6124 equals 0.01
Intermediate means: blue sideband 15.6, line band 15.2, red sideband 14.6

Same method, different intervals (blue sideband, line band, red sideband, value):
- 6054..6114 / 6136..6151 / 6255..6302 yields 0.04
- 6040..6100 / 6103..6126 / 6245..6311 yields 0.01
